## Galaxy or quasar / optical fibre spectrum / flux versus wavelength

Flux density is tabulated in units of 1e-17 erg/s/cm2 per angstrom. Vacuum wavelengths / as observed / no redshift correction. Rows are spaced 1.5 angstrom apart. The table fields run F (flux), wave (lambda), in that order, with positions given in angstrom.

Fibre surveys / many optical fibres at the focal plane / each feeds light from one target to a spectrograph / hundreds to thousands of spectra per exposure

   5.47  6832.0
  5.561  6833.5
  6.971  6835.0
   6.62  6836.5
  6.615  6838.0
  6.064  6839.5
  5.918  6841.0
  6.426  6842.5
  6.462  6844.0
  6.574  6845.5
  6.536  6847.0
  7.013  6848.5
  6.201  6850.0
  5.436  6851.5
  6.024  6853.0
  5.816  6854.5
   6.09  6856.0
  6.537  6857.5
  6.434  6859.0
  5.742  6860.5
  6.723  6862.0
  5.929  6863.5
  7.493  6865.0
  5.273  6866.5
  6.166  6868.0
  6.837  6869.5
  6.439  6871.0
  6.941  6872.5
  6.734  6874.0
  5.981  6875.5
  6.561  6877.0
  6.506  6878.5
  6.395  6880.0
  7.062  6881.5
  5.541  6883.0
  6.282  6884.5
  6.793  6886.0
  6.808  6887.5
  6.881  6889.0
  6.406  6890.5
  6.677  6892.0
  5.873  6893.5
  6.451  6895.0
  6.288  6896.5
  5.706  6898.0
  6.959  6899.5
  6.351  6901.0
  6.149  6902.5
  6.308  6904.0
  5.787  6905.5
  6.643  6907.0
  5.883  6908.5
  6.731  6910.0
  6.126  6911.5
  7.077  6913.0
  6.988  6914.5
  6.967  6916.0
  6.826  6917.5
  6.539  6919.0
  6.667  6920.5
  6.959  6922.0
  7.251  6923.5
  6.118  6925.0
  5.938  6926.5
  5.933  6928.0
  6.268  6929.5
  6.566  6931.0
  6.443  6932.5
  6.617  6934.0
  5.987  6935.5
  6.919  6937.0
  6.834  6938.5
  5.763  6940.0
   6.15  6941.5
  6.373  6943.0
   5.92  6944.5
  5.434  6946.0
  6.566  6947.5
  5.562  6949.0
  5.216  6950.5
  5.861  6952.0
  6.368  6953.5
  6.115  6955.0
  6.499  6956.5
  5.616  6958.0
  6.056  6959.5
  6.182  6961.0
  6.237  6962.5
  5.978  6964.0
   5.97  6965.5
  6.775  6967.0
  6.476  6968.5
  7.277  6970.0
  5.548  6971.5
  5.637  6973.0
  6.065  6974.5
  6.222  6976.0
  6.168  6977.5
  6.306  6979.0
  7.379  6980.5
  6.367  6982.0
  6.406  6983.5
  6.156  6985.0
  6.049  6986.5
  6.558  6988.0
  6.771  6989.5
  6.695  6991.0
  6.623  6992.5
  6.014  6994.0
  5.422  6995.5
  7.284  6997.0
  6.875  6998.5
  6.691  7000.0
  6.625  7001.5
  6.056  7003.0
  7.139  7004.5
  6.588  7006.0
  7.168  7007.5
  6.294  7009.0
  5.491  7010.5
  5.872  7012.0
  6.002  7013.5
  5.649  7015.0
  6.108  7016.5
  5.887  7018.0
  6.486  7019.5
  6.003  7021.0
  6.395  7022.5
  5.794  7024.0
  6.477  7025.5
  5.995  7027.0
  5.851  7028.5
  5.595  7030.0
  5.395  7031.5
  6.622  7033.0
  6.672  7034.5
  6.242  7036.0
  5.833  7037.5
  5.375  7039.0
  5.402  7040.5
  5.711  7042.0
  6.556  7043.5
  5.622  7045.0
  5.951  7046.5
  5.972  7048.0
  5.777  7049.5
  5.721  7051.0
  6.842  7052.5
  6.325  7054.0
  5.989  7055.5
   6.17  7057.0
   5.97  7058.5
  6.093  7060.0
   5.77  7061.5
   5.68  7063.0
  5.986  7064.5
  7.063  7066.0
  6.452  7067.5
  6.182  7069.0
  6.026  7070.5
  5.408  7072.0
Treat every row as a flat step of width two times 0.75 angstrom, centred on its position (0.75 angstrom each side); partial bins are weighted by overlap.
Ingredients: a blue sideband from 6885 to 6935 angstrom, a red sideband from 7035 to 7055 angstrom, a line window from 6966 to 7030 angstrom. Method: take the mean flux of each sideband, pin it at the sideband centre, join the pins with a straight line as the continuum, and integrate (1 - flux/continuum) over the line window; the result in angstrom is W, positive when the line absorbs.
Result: -1.8 angstrom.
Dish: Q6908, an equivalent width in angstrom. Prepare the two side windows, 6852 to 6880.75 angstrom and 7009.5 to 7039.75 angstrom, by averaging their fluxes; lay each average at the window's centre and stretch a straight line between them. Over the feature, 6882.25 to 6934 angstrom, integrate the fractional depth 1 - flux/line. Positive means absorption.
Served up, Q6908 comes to -1.7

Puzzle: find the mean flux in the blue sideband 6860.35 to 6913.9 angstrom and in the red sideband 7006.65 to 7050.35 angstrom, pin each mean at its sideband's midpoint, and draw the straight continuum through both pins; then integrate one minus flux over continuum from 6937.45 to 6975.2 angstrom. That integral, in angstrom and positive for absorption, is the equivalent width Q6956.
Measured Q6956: 0.7 angstrom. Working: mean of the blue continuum 6.41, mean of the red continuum 6.01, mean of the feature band 6.11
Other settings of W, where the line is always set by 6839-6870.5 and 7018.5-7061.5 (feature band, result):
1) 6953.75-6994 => -1.3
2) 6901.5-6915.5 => -0.5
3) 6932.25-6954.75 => 0.1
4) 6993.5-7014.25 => -1.1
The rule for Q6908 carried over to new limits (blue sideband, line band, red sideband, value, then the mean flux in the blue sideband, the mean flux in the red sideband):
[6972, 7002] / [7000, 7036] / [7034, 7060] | 0.0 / 6.41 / 6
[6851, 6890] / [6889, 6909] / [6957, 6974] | 0.0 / 6.37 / 6.16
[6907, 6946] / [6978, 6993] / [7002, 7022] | -0.6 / 6.46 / 6.22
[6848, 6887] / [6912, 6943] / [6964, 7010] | -0.7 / 6.34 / 6.44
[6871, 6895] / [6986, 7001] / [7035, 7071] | -0.8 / 6.49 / 6.03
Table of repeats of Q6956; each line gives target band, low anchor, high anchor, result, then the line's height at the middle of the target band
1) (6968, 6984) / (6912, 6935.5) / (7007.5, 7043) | -0.2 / 6.28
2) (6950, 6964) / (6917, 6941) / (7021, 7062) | 0.7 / 6.35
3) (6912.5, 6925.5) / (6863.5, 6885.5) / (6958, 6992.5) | -0.9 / 6.38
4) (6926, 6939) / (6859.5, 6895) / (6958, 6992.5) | 0.0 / 6.37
